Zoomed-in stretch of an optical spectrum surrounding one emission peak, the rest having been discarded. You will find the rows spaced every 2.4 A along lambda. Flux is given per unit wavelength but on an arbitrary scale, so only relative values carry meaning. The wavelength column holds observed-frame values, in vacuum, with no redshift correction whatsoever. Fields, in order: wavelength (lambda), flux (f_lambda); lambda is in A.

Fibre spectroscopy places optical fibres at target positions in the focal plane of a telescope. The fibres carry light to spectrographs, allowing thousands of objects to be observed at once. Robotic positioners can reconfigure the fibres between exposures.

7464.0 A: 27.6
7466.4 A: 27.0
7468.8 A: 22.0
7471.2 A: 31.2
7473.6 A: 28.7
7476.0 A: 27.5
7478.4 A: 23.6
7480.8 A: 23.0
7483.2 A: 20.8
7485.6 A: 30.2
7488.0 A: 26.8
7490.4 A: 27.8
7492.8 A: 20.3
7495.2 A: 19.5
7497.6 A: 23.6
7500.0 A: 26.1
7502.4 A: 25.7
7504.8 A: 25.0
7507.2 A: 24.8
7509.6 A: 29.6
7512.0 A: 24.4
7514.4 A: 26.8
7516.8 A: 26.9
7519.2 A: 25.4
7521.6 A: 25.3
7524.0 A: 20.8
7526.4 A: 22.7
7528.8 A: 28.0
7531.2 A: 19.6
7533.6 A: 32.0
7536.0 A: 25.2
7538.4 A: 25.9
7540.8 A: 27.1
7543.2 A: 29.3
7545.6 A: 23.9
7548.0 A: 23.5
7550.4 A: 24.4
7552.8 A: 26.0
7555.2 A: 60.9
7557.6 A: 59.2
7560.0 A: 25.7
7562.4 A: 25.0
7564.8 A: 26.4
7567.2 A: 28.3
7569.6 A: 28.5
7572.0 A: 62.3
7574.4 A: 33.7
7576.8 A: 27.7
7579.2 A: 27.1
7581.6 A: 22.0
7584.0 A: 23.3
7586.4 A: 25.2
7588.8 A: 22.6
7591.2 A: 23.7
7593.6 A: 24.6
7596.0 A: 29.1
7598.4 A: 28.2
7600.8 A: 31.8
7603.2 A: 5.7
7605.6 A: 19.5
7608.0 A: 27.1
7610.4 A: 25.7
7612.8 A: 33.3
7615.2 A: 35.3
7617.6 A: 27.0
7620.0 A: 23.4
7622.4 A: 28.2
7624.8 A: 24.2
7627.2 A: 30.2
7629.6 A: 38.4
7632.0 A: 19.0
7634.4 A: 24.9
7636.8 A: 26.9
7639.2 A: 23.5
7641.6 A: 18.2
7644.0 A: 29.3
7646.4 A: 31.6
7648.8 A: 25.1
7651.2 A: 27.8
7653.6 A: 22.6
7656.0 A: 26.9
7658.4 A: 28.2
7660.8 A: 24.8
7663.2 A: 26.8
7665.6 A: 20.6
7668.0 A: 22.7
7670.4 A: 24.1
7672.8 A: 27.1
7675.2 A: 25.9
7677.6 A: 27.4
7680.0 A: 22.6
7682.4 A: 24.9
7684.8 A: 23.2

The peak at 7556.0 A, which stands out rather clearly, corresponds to [S II]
